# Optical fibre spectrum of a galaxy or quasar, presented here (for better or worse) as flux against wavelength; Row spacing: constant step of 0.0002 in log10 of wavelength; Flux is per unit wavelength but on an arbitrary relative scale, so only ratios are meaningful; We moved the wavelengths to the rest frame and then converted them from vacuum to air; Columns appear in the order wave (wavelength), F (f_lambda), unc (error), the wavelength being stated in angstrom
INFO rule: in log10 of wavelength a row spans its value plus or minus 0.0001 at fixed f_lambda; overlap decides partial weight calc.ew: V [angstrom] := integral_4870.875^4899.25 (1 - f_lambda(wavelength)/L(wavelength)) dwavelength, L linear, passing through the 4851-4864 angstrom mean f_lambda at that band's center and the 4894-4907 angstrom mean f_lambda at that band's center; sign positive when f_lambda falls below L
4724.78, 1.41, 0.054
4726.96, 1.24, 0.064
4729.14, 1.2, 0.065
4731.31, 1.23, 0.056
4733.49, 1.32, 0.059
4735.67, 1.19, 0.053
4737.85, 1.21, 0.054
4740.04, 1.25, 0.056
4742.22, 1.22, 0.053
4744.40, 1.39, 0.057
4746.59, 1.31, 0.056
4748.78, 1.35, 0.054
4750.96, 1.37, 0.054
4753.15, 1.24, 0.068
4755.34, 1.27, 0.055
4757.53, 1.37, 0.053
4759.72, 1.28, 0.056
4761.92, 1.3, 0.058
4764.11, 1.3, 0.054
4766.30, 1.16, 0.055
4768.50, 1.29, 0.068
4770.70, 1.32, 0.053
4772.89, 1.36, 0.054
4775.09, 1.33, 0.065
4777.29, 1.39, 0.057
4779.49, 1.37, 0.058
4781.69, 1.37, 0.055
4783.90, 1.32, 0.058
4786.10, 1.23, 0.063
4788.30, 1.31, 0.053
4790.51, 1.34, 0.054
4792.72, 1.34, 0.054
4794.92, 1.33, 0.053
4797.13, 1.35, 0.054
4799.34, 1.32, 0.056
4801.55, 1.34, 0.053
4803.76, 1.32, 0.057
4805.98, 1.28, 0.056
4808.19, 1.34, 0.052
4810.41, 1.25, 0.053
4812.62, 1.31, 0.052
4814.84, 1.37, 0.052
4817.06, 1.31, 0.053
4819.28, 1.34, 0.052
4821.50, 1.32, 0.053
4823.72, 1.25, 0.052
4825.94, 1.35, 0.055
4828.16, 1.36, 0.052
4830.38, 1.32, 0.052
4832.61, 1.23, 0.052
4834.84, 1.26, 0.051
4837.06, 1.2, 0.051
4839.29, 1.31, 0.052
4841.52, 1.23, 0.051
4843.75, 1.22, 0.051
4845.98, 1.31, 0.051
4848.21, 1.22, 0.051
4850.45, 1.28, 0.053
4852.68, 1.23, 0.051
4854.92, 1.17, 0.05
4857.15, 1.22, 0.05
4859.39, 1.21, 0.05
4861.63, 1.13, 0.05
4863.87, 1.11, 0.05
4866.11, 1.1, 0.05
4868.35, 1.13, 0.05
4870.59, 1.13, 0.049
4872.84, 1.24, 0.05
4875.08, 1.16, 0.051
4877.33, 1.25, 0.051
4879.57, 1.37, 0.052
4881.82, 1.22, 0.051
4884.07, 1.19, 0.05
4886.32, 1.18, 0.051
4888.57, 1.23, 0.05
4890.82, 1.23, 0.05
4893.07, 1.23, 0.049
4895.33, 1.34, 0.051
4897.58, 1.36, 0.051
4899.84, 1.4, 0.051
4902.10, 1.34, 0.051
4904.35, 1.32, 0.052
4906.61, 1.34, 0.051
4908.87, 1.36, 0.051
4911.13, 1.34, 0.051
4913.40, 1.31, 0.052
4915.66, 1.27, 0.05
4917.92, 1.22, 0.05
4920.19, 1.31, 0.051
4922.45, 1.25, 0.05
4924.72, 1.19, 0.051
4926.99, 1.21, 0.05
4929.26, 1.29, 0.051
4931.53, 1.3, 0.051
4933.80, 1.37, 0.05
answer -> 0.9 angstrom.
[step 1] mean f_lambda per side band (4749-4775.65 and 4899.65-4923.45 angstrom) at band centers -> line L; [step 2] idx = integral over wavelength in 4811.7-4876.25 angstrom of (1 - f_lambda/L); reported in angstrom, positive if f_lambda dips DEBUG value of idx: 3.2 angstrom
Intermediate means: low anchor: 1.3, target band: 1.24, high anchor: 1.31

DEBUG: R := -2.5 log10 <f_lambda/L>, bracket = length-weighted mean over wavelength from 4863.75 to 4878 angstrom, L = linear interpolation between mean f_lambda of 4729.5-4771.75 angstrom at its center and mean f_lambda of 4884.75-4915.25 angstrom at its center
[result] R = 0.12 mag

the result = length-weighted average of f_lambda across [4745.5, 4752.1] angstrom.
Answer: 1.34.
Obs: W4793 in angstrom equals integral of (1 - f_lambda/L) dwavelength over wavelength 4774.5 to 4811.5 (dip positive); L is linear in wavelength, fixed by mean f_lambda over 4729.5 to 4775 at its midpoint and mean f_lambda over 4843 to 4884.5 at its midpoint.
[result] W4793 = -2.0 angstrom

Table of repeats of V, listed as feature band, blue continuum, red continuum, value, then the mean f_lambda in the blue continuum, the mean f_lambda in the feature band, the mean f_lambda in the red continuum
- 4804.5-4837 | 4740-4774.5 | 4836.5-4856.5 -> -1.1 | 1.3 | 1.3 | 1.24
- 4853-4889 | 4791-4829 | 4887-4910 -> 3.4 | 1.32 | 1.19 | 1.31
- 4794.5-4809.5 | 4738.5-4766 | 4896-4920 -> -0.2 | 1.3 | 1.32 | 1.33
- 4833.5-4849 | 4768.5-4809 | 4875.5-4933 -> 0.7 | 1.33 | 1.25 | 1.28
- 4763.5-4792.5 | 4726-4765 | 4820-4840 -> -0.7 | 1.28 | 1.32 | 1.29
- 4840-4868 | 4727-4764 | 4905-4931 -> 1.7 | 1.28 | 1.2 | 1.28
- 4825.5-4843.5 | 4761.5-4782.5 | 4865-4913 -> 0.2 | 1.32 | 1.28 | 1.26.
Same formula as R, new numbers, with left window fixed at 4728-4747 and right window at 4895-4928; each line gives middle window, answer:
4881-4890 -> 0.08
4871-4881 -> 0.04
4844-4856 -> 0.04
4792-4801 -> -0.05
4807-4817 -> -0.03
